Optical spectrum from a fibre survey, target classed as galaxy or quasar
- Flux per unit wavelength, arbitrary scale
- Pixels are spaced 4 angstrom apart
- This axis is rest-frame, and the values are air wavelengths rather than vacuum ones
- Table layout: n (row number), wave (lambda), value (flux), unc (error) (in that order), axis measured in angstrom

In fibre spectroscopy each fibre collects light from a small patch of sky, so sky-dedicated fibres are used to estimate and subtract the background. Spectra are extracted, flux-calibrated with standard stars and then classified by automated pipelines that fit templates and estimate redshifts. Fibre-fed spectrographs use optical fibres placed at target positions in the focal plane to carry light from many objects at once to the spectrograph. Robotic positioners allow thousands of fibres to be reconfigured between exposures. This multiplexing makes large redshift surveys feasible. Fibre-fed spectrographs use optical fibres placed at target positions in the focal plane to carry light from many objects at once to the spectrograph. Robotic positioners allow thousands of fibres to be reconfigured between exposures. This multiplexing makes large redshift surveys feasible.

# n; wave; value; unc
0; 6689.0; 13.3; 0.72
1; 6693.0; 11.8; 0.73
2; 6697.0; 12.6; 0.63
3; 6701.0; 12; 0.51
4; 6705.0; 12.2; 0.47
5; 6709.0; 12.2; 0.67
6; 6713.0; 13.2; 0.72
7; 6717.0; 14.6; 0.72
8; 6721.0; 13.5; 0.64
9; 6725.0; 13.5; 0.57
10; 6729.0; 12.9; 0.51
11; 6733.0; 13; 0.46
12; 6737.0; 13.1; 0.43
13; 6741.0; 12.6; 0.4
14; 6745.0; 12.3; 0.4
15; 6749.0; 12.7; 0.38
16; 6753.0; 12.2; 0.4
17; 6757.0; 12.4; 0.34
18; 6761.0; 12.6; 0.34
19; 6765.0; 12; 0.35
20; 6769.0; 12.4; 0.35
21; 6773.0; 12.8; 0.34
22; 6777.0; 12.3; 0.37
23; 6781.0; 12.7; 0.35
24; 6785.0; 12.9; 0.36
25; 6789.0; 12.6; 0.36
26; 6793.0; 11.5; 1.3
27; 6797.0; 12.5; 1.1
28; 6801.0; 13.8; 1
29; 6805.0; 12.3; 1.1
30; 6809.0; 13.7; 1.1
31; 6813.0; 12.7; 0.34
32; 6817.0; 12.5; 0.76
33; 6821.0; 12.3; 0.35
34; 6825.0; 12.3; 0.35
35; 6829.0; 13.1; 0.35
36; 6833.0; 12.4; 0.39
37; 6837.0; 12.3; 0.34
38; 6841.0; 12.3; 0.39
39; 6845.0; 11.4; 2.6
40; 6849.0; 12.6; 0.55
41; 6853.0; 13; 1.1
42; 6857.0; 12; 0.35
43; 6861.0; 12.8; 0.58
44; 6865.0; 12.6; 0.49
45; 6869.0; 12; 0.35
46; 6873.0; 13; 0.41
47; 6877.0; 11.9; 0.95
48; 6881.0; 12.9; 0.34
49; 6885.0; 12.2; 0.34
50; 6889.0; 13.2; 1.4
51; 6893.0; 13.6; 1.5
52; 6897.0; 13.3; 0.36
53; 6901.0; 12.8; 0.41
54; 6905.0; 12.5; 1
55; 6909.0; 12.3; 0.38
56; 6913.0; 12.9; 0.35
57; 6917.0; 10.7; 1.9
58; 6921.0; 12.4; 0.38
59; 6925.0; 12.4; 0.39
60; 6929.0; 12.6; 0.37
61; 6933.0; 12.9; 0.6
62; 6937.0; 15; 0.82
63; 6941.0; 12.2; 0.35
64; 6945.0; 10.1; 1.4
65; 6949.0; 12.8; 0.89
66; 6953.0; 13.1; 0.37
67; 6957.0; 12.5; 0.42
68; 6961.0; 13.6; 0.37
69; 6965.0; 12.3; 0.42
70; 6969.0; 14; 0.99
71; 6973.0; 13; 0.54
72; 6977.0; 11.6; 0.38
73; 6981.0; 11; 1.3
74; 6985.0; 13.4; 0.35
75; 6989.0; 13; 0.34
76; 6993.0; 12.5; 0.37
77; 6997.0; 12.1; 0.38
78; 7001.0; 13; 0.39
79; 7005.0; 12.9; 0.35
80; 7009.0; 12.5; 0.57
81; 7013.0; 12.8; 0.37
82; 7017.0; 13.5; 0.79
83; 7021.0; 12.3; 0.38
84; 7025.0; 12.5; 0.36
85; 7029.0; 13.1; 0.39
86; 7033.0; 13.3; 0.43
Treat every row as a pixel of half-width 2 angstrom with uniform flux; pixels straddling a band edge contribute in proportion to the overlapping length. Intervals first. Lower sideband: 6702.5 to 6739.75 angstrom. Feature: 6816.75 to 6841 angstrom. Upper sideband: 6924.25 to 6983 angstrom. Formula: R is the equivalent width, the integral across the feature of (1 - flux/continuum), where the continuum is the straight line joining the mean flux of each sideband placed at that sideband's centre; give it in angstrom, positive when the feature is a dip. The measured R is 0.8 angstrom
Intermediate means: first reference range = 13.1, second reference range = 12.6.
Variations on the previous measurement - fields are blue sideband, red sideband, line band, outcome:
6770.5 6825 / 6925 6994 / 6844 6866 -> 0.38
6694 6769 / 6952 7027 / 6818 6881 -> 1.51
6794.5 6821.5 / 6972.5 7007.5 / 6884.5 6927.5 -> 0.19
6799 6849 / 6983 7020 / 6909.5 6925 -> 0.78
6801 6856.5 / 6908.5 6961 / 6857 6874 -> 0.05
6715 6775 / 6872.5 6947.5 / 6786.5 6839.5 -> 0.47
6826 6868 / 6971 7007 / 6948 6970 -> -0.94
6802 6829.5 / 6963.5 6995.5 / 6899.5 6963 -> 0.42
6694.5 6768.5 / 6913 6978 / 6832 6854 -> 0.64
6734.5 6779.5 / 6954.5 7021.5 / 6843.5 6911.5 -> 0.04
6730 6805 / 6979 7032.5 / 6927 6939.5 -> -0.79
